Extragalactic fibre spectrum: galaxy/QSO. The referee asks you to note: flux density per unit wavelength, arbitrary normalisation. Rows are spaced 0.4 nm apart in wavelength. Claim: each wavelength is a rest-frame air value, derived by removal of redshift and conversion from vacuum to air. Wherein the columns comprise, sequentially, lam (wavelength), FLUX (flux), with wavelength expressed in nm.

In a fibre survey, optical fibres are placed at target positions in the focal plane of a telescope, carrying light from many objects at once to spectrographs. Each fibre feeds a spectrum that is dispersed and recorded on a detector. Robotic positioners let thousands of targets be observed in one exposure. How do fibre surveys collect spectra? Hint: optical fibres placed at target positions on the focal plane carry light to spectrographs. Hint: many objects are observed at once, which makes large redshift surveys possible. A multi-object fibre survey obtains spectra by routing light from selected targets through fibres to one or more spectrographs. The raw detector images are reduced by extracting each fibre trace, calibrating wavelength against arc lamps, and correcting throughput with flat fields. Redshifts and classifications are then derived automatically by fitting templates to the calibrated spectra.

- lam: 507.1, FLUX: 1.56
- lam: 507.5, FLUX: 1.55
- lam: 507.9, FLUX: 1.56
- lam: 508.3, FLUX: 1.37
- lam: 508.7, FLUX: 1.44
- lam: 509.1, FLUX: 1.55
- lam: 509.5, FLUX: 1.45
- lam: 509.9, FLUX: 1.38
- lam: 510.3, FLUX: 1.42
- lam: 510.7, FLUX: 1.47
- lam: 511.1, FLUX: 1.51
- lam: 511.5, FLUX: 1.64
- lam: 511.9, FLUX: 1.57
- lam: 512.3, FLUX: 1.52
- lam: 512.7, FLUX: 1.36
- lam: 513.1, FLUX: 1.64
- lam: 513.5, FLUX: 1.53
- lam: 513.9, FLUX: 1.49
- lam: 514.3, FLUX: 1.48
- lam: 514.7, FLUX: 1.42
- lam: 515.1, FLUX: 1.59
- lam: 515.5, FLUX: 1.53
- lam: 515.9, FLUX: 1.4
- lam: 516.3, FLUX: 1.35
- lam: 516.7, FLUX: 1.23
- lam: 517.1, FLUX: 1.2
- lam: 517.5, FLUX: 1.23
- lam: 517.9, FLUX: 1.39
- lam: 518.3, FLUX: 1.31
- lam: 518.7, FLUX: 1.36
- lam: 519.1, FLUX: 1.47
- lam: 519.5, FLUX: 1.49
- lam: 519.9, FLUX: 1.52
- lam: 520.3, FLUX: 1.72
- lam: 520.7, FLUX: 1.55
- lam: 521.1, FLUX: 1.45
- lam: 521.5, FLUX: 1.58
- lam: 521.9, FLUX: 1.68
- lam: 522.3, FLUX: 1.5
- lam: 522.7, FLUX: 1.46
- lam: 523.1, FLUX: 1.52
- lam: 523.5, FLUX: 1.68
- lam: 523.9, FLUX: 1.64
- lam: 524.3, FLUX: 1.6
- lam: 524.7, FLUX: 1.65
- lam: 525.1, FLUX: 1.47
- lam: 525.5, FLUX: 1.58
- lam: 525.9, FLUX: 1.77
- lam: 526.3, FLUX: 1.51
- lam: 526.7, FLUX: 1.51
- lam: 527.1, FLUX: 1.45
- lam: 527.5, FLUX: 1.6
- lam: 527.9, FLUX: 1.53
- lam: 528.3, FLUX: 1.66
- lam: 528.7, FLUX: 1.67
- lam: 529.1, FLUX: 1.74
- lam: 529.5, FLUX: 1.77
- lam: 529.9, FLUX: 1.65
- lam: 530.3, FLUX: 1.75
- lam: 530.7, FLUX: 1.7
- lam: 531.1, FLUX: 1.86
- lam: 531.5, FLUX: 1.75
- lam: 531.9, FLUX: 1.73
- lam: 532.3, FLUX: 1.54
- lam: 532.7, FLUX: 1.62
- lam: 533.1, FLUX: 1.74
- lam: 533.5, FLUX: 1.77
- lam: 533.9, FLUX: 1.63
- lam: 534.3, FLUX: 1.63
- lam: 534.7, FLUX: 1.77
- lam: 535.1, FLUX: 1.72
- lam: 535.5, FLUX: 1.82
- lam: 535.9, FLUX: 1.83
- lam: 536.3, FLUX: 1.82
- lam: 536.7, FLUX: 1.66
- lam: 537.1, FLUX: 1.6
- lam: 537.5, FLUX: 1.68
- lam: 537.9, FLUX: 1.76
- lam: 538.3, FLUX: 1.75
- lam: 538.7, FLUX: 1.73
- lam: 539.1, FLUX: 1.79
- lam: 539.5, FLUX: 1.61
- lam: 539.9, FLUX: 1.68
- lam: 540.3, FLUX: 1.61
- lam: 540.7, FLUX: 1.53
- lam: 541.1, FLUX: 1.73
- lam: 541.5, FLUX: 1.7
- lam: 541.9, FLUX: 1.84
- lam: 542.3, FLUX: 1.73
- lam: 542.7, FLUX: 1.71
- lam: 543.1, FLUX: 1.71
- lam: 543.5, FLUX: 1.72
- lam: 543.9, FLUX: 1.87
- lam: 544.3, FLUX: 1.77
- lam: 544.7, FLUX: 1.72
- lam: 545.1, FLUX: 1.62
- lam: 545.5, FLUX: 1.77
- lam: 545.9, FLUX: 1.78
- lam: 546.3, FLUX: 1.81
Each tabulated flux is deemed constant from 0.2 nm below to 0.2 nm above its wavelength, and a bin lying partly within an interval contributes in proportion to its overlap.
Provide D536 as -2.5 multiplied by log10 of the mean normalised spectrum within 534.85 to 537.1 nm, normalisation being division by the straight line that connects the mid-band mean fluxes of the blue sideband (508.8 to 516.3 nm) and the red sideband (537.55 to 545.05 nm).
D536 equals -0.05 mag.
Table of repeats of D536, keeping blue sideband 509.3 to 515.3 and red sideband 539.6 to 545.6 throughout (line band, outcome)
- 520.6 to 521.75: 0.02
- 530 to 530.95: -0.06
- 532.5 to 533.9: -0.03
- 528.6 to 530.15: -0.06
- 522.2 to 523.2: 0.06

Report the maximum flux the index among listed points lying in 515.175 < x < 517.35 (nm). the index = 1.53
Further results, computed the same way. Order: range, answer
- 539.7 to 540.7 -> 1.68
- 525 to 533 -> 1.86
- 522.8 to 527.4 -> 1.77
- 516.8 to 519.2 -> 1.47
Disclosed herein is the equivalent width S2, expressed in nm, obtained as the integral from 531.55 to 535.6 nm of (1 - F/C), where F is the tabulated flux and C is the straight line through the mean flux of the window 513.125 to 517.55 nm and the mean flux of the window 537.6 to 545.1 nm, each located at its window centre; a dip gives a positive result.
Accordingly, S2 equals -0.17 nm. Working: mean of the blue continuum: 1.42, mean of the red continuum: 1.72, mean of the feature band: 1.7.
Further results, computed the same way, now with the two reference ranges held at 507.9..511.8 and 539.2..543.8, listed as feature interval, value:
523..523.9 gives -0.027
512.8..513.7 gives -0.036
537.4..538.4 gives -0.038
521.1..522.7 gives 0.006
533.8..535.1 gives -0.032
